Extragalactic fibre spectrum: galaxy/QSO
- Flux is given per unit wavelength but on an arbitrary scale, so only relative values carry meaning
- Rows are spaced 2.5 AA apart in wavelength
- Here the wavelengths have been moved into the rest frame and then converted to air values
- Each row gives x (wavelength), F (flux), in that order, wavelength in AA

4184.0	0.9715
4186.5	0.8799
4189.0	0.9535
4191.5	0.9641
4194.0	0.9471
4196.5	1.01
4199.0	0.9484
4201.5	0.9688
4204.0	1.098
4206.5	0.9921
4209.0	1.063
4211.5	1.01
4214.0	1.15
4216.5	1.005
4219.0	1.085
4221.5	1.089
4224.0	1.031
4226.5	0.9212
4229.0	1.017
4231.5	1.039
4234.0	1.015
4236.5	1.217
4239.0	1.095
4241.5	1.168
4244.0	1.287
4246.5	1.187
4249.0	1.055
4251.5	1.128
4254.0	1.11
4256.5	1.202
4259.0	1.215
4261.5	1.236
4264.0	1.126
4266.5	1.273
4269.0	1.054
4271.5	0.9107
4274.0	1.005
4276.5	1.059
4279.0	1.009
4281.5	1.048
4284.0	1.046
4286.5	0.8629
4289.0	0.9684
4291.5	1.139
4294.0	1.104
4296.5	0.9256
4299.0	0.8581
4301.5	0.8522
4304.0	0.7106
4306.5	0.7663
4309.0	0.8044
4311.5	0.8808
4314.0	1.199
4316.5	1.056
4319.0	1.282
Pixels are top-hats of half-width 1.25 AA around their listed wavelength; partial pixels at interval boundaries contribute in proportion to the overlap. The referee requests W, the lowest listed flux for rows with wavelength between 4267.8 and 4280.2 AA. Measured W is 0.9107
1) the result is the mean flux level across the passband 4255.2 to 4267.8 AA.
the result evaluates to 1.21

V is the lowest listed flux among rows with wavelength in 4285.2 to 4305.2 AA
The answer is 0.7106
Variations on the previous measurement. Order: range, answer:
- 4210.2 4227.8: 0.9212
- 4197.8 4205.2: 0.9484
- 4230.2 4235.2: 1.015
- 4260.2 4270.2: 1.054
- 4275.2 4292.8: 0.8629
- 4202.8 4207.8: 0.9921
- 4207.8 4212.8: 1.01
